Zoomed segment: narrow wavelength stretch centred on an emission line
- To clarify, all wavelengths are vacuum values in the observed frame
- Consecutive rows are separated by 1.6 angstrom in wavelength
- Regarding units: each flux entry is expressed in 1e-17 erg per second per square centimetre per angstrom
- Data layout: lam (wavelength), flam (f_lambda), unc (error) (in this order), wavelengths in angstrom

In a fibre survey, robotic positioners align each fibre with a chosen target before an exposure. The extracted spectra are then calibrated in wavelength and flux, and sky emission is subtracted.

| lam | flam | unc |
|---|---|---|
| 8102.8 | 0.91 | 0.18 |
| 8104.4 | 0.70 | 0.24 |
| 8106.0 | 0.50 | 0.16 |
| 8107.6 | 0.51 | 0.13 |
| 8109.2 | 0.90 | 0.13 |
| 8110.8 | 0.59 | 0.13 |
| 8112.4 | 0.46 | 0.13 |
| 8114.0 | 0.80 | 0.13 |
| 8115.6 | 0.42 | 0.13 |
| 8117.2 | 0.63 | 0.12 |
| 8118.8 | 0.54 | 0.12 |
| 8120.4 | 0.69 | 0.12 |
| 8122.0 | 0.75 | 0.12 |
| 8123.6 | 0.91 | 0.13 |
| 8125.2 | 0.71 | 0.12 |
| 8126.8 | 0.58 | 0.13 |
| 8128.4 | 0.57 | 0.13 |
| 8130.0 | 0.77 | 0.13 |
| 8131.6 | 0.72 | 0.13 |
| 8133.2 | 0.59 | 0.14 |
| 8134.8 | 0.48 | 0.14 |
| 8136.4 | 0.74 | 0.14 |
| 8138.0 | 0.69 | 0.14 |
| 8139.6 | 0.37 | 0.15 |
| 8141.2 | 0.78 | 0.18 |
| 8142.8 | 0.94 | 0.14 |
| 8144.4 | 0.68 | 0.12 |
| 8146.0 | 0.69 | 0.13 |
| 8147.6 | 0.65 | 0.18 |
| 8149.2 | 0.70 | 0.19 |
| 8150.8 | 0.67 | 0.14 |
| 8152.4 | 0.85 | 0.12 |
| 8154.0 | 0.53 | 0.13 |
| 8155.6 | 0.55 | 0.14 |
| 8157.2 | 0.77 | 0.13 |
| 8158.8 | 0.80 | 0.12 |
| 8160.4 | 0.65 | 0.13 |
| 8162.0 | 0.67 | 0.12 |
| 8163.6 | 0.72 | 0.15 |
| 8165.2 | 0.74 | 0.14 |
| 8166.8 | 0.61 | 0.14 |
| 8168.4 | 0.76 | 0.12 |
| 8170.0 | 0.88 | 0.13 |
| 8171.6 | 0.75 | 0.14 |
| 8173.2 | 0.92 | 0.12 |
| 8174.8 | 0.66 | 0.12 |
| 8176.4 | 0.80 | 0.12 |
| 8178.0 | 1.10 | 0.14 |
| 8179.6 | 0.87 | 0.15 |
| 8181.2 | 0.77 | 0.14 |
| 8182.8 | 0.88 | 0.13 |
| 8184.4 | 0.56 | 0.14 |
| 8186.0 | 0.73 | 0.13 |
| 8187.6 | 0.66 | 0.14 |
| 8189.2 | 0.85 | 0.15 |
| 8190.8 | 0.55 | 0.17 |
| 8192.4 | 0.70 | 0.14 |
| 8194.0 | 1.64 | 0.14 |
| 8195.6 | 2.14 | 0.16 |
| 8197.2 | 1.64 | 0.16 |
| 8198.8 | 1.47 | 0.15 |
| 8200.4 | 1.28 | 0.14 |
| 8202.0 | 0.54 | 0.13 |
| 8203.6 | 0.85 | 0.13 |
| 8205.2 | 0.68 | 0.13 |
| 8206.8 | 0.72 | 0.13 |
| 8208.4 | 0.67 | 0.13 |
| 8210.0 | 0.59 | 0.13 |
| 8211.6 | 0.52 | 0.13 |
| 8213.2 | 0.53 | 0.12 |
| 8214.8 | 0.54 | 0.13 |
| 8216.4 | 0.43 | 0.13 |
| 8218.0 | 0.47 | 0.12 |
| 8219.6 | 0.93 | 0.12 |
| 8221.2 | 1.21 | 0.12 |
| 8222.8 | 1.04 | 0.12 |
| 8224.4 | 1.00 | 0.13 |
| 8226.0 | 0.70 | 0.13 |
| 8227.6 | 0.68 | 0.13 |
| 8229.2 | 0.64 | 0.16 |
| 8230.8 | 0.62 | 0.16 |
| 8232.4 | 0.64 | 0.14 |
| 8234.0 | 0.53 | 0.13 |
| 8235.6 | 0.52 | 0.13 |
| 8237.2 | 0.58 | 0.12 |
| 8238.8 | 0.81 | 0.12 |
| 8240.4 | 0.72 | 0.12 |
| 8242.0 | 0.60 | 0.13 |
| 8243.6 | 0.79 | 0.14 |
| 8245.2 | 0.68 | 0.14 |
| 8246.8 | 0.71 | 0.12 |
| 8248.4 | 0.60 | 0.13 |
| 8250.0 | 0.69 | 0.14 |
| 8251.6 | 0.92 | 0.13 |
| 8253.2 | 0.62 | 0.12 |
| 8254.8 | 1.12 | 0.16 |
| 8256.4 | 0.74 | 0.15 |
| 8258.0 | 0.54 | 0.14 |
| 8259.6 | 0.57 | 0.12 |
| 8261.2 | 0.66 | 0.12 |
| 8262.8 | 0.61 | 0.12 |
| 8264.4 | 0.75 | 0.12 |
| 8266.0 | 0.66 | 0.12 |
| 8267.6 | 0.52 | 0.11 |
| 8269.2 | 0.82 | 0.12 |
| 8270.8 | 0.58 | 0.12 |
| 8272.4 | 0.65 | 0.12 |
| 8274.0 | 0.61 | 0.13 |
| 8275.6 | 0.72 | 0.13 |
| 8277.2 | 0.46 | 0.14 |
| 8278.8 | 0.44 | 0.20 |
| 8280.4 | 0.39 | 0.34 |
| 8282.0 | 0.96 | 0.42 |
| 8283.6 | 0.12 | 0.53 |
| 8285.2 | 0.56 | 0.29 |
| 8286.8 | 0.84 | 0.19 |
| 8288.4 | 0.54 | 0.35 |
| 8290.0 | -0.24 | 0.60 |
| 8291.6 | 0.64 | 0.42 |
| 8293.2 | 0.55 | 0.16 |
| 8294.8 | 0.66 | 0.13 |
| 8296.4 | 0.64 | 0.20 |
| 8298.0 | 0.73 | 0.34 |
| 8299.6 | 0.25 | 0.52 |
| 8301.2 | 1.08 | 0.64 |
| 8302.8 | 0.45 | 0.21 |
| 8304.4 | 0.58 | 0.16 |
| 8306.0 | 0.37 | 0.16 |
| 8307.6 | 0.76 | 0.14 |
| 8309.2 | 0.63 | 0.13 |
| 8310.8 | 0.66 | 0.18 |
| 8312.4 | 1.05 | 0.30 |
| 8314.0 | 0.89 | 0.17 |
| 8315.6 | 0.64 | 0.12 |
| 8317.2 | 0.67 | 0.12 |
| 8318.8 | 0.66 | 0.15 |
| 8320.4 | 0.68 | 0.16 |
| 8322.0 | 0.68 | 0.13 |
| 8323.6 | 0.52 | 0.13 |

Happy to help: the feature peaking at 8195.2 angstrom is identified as H-alpha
